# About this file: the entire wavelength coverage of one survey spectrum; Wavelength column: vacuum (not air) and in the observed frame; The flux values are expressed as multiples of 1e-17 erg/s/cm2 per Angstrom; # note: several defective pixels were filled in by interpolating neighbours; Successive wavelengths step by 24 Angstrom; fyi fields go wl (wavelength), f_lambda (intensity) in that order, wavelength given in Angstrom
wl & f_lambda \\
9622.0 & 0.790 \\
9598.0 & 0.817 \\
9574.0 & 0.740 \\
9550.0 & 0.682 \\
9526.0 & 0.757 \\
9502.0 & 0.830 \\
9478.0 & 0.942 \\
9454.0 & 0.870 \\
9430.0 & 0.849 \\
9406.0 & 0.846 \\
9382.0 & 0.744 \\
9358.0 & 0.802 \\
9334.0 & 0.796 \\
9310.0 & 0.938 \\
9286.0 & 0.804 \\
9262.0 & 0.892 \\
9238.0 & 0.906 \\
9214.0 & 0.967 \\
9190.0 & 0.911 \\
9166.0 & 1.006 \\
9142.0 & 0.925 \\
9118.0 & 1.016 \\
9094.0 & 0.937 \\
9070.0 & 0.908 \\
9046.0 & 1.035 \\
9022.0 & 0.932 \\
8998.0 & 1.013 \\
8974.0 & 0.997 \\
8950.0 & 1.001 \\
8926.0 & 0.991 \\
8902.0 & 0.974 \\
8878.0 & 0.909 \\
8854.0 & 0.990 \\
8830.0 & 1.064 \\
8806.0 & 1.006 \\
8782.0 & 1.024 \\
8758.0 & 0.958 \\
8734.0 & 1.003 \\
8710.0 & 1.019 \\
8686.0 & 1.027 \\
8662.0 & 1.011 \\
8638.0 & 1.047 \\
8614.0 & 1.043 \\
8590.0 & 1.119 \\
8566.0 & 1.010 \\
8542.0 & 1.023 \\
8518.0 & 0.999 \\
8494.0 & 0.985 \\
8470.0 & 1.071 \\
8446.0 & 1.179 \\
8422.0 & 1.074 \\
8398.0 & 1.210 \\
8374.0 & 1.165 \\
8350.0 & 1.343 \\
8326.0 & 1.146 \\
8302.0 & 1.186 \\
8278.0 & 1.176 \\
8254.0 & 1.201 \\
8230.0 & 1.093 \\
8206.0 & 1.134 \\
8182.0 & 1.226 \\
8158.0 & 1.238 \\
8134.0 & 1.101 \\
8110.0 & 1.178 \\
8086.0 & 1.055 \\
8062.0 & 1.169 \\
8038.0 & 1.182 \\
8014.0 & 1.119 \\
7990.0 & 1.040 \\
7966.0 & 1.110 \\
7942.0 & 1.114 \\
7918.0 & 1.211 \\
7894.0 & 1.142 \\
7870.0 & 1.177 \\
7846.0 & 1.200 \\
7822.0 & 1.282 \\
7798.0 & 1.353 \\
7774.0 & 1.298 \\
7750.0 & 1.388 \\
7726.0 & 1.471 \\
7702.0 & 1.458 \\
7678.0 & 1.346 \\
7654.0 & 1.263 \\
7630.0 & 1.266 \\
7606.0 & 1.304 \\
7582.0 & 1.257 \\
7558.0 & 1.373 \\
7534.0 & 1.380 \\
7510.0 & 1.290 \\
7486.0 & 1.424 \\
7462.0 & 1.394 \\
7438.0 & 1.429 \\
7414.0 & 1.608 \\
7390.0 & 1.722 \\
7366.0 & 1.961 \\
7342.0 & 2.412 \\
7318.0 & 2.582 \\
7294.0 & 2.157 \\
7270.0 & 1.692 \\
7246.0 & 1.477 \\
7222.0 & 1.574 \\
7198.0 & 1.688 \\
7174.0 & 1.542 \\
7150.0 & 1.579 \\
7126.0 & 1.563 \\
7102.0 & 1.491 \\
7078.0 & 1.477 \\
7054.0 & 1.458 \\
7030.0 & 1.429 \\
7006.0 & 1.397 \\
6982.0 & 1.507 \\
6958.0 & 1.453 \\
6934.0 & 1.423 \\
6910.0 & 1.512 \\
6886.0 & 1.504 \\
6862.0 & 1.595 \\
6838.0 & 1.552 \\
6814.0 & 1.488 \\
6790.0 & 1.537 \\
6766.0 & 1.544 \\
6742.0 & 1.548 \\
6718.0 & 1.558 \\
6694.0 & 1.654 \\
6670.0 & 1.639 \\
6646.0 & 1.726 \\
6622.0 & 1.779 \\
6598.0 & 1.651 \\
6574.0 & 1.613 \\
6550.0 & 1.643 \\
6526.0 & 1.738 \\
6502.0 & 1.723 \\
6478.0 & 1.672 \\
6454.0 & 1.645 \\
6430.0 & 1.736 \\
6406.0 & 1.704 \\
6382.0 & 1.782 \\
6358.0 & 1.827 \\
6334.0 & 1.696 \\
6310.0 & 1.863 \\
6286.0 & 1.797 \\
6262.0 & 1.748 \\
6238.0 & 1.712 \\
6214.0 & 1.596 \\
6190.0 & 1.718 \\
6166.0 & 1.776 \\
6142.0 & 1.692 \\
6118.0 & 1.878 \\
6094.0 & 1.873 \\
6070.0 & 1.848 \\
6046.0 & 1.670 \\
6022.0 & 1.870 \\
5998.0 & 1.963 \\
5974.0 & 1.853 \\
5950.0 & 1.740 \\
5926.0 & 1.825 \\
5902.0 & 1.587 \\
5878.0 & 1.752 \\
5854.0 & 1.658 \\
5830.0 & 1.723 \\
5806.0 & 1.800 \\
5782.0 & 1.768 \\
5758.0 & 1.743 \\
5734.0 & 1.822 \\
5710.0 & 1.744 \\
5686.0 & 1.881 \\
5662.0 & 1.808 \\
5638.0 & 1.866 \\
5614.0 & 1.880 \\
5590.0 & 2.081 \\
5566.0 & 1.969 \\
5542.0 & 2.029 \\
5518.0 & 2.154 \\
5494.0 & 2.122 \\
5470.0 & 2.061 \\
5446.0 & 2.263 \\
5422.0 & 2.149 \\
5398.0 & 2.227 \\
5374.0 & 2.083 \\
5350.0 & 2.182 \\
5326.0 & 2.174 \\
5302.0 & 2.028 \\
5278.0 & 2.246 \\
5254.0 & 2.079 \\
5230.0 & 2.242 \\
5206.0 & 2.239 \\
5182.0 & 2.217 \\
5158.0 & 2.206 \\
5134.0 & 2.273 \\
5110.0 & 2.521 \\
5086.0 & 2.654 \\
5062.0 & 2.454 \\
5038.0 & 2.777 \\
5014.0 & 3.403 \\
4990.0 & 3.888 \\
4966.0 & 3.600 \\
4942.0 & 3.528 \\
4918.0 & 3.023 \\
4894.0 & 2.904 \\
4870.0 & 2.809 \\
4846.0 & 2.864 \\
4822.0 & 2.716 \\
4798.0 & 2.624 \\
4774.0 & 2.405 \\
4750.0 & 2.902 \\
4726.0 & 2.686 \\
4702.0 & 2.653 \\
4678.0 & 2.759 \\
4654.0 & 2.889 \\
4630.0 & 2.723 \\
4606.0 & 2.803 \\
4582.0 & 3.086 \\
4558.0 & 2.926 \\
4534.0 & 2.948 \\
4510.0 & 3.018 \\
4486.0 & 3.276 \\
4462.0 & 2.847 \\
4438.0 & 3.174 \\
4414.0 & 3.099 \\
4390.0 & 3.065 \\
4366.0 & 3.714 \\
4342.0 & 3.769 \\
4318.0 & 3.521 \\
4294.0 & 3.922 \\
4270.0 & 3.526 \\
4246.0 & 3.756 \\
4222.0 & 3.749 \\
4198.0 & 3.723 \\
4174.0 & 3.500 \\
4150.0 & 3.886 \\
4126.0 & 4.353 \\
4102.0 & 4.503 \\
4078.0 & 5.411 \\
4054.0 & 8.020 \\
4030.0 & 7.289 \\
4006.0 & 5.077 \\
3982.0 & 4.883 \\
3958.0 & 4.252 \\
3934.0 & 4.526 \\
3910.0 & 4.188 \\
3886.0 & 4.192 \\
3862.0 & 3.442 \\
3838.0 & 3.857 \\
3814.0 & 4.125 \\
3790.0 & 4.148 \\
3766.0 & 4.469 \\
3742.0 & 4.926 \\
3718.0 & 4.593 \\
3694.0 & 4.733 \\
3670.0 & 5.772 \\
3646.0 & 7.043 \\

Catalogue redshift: 1.62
